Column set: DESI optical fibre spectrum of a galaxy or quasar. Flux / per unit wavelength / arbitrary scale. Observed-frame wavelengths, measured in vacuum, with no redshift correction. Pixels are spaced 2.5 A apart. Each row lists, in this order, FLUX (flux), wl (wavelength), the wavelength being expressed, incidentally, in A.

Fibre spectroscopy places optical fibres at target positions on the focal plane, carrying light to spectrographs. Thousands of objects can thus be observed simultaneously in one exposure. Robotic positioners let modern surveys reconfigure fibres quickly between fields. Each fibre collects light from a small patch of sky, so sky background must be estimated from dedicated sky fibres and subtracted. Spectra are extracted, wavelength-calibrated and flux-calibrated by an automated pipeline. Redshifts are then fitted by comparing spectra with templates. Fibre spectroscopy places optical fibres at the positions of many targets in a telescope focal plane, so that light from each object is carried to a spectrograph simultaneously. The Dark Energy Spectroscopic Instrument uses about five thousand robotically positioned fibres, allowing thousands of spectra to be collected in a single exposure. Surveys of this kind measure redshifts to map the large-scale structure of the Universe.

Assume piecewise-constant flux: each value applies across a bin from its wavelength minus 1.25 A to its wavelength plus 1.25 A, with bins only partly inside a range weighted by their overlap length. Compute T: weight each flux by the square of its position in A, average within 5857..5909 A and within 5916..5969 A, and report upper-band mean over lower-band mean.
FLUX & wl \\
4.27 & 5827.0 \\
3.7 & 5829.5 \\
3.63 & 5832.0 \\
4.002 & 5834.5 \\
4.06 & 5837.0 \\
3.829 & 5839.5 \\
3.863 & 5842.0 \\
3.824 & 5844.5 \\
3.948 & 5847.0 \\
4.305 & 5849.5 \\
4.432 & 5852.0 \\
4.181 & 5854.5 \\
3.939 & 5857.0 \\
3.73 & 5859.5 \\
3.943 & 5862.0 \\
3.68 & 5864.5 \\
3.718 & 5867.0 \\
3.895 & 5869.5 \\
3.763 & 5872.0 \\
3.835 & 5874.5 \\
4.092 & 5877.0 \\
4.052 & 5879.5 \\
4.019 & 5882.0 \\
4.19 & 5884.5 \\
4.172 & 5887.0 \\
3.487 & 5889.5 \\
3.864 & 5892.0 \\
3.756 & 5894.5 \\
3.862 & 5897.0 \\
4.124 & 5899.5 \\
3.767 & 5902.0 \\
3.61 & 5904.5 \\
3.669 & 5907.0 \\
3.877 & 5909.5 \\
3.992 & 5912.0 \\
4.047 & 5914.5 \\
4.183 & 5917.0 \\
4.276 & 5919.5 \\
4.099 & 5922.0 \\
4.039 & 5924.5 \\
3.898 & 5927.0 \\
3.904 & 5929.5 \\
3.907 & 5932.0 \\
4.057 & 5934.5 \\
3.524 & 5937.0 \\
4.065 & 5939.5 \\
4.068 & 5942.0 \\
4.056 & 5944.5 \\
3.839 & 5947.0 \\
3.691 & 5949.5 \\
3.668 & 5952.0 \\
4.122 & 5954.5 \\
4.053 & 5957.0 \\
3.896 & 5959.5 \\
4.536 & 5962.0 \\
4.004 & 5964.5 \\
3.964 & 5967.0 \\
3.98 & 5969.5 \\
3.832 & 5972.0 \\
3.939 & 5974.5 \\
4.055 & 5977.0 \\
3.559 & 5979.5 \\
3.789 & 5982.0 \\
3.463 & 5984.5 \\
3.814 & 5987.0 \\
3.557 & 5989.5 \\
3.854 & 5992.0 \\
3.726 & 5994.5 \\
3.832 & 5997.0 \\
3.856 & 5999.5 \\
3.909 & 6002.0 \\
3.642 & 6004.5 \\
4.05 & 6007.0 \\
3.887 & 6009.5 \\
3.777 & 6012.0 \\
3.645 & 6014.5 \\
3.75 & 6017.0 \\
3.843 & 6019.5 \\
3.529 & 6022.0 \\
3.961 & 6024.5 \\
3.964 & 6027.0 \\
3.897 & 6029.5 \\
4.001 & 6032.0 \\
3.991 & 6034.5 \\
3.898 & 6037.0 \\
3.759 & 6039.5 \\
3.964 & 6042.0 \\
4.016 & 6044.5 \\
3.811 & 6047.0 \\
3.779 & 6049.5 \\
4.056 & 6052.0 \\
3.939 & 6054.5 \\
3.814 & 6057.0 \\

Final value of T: 1.1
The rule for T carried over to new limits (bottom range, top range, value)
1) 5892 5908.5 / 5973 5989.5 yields 1.01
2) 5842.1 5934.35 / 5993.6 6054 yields 1.02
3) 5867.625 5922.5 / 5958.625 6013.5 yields 1.01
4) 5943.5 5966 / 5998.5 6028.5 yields 0.98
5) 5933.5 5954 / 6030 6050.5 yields 1.04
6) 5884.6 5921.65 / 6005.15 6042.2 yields 1.02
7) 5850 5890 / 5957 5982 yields 1.04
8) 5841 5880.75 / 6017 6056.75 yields 1.04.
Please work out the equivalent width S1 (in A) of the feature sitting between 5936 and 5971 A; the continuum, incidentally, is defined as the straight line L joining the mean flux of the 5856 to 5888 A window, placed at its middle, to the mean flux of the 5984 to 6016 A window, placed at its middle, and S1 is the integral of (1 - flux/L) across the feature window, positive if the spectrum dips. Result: -1.2 A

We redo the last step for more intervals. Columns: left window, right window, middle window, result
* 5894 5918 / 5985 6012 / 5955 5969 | -0.9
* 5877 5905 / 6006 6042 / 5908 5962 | -1.1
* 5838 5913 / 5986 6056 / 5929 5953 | 0.0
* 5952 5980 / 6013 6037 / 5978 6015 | 1.4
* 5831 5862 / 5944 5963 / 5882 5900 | 0.3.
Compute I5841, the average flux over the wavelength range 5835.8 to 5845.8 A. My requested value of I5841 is 3.89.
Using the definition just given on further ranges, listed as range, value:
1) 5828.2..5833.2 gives 3.67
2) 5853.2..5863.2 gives 3.95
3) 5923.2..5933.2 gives 3.94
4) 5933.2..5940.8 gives 3.88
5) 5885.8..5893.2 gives 3.84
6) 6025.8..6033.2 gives 3.95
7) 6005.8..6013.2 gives 3.9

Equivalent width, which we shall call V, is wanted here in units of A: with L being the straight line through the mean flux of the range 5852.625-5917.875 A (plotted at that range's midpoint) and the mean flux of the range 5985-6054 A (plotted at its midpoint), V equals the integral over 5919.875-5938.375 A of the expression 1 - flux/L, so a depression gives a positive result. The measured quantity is -0.25 A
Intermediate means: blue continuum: 3.91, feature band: 3.94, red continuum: 3.84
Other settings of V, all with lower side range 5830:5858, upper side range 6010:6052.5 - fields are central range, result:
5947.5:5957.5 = 0.12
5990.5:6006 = 0.32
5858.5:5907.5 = 1.24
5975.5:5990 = 0.65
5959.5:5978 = -0.62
